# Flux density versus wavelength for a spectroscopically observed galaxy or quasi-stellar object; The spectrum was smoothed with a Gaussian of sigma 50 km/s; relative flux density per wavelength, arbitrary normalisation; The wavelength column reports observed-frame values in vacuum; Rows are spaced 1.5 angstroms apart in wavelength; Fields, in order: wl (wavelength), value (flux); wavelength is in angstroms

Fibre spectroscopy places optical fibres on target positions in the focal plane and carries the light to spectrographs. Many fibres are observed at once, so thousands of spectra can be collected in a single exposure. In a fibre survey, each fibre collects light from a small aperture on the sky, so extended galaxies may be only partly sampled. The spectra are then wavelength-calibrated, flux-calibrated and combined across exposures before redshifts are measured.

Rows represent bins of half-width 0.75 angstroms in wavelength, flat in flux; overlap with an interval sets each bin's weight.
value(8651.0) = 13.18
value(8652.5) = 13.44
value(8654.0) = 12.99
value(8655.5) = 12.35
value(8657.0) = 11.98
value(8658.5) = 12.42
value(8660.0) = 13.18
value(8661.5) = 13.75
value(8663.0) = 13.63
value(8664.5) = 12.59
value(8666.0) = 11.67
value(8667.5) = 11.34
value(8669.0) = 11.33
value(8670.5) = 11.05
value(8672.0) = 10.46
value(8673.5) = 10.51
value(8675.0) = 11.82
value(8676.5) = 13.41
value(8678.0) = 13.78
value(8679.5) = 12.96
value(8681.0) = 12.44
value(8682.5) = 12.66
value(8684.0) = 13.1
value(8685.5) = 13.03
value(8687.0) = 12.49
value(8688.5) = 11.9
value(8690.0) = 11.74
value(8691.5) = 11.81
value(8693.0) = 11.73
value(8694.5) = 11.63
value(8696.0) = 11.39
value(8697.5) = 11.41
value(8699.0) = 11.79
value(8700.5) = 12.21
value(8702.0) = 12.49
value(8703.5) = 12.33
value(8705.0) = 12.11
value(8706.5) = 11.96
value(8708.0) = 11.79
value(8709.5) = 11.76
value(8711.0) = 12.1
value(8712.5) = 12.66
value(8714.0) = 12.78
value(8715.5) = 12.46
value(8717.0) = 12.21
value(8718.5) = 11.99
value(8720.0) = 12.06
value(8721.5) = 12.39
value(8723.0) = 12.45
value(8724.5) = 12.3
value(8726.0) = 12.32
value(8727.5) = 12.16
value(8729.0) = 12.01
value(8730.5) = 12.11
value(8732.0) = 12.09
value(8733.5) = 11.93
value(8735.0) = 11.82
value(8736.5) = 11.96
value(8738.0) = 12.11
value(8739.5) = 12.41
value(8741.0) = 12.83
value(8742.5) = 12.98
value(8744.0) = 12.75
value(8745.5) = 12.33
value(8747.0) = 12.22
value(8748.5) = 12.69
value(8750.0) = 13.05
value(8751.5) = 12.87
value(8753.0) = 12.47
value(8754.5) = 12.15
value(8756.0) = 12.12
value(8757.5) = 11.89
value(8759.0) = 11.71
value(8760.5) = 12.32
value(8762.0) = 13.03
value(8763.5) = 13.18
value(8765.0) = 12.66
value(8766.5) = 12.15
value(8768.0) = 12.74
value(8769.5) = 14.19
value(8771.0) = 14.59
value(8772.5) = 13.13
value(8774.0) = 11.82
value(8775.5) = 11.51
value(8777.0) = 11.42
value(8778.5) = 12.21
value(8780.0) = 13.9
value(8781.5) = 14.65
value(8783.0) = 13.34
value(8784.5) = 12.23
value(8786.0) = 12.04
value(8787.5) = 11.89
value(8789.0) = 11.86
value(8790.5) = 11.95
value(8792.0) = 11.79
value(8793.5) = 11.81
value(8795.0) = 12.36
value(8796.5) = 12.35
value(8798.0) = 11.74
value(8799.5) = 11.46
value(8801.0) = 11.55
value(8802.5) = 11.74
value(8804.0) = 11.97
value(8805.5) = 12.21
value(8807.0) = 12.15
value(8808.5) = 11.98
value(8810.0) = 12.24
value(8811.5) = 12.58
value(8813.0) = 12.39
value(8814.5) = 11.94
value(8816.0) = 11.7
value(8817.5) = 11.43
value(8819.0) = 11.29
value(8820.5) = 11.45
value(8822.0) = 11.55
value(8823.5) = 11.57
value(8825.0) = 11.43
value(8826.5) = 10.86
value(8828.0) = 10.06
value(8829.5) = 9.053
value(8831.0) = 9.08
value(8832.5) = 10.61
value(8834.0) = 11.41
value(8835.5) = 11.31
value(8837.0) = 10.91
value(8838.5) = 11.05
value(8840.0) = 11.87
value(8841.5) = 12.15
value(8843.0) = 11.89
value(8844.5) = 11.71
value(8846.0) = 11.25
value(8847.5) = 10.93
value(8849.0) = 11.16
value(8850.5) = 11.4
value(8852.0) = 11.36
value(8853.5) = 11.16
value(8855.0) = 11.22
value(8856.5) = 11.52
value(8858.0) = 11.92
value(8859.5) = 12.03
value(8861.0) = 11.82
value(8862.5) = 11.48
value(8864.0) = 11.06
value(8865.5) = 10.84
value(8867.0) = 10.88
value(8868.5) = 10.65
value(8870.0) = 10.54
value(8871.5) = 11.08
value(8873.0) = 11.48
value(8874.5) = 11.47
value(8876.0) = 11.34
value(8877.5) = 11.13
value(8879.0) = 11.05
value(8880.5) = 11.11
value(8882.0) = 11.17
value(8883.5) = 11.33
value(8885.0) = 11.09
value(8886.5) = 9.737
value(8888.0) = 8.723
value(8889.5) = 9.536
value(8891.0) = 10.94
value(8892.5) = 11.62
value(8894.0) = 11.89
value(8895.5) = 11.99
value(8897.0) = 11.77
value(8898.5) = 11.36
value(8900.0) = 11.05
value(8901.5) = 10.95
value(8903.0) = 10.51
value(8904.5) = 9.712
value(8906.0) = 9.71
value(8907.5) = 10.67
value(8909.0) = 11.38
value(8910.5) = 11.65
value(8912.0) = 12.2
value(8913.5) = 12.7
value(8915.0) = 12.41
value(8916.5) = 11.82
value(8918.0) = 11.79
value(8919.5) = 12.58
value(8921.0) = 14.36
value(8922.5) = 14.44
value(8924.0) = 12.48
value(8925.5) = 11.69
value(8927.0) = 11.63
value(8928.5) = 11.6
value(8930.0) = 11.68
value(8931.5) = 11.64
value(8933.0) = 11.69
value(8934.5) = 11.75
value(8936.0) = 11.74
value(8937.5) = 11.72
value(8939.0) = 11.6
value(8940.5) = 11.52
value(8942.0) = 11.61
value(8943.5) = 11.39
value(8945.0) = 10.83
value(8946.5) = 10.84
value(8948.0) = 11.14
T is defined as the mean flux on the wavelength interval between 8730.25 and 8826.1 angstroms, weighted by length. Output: 12.3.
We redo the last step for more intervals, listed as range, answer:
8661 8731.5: 12.2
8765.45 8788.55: 12.8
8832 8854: 11.4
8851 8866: 11.5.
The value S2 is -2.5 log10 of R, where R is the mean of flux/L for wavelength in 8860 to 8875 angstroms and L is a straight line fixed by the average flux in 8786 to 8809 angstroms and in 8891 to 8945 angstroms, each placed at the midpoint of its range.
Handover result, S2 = 0.062 mag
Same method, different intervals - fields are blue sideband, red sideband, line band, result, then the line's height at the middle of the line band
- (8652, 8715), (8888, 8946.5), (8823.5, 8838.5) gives 0.12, 11.8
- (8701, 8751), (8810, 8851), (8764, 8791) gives -0.08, 11.8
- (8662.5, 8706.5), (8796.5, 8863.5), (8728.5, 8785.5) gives -0.07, 11.8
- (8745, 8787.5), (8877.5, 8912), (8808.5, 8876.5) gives 0.03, 11.6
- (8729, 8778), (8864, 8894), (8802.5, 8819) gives -0.03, 11.7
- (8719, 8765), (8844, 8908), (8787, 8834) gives 0.01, 11.7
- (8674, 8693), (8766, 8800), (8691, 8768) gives 0.02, 12.5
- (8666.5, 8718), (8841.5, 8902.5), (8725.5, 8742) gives -0.03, 11.9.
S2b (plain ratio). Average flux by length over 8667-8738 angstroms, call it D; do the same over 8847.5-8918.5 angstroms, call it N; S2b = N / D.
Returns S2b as 0.92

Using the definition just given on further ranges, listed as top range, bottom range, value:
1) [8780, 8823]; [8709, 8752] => 0.98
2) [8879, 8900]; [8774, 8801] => 0.90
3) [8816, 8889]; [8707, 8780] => 0.89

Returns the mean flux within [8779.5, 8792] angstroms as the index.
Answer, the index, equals 12.7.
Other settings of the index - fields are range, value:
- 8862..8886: 11.1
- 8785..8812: 12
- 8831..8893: 11.1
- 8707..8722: 12.2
